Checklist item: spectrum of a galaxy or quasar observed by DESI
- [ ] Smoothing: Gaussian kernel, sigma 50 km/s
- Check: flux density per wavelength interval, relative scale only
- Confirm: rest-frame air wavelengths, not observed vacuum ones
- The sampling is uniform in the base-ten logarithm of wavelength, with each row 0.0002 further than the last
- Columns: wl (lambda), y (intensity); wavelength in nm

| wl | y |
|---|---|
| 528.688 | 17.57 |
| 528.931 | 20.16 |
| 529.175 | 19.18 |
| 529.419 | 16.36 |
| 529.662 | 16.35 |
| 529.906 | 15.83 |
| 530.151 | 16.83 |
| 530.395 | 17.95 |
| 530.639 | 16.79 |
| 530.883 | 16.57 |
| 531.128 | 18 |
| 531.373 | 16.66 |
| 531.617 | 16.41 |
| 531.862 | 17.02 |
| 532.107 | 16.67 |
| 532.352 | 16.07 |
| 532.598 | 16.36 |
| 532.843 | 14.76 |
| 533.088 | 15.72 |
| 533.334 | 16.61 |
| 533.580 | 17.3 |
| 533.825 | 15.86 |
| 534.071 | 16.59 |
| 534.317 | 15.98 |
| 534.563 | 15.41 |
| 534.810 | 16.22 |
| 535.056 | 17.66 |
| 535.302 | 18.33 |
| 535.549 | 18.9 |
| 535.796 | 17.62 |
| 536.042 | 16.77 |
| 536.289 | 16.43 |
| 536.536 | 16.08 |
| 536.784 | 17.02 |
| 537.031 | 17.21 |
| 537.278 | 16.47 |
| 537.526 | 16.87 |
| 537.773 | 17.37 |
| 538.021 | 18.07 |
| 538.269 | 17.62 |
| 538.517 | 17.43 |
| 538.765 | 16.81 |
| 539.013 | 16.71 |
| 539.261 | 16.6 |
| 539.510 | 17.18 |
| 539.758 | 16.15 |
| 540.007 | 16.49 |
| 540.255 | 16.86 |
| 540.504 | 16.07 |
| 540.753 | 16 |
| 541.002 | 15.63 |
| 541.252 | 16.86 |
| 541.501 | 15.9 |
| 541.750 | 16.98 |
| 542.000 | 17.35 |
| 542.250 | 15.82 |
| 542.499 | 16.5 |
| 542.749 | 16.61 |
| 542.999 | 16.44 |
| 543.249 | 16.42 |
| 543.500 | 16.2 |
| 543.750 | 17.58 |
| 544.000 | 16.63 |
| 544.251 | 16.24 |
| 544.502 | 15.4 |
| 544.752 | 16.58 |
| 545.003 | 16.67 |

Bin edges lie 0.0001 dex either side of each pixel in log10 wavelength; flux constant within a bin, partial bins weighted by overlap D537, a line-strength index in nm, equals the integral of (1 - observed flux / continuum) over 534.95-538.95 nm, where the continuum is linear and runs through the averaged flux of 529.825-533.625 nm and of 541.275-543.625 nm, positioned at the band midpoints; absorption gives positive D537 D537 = -0.18 nm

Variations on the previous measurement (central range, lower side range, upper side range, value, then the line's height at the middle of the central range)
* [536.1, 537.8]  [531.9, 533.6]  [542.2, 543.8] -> -0.05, 16.3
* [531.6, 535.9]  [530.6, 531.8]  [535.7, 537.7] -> 0.06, 16.9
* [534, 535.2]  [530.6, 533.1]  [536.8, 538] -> 0.03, 16.8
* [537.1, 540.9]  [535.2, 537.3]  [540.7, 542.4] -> -0.01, 16.8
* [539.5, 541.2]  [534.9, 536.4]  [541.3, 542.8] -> 0.05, 16.8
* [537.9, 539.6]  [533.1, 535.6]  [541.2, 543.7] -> -0.06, 16.6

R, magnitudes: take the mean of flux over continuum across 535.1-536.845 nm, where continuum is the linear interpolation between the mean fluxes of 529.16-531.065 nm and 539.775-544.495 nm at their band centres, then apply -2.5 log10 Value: -0.042 mag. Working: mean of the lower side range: 16.9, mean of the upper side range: 16.4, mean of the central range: 17.3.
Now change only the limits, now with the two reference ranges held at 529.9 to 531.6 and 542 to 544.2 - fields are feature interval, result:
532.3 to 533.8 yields 0.052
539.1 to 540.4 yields 0.002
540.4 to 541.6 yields 0.036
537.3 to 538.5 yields -0.041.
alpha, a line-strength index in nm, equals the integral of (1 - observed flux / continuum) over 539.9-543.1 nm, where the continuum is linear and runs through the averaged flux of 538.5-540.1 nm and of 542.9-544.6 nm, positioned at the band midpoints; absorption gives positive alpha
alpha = 0.030 nm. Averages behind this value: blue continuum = 16.7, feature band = 16.4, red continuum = 16.4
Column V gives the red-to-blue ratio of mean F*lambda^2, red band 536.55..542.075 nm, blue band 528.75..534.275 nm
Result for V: 1.0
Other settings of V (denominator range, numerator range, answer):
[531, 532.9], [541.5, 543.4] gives 1.04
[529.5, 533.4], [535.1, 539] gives 1.07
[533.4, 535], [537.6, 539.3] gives 1.08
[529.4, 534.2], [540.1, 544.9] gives 1.03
